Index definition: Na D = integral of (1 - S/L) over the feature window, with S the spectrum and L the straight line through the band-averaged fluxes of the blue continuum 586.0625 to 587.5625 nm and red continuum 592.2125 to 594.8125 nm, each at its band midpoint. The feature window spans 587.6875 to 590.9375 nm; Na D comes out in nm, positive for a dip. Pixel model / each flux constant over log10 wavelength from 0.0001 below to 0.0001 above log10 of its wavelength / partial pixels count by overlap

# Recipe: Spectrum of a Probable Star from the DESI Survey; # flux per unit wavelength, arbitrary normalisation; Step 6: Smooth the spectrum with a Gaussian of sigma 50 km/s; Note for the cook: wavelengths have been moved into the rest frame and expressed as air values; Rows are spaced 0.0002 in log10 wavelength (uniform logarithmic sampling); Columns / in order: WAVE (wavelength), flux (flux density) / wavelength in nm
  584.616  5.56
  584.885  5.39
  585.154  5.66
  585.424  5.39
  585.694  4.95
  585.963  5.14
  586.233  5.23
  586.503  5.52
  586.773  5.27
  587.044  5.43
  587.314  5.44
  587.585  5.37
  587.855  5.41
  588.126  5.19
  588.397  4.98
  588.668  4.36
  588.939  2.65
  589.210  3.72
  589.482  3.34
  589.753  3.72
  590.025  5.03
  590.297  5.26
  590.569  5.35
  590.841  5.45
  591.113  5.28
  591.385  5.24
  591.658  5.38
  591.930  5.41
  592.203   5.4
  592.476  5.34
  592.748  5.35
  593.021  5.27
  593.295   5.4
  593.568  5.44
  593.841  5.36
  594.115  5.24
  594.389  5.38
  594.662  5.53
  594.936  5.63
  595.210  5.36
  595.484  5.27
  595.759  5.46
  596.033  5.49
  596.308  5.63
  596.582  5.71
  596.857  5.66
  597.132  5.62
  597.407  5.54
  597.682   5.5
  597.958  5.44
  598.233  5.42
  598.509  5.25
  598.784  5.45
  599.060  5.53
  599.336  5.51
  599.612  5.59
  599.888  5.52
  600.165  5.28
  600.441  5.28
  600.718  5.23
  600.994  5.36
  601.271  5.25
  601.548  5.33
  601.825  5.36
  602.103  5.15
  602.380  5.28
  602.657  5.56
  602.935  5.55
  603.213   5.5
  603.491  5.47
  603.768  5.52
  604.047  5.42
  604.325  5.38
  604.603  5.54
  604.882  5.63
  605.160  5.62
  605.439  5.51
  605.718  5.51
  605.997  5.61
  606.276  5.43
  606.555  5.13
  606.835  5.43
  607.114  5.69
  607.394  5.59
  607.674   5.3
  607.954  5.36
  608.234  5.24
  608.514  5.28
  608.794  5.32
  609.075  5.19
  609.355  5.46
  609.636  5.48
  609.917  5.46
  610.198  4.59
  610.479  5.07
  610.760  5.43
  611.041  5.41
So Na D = 0.50 nm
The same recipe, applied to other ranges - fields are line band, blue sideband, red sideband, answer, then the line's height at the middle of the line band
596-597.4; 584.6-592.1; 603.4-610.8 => -0.12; 5.17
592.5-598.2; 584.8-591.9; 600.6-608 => -0.32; 5.17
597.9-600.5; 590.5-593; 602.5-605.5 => 0.01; 5.45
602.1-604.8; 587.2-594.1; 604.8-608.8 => -0.06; 5.35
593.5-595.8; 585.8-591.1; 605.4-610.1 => -0.17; 5.02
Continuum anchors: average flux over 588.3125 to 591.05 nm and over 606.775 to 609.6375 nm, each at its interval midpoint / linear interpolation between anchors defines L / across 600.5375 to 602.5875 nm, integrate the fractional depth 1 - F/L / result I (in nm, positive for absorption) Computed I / -0.104 nm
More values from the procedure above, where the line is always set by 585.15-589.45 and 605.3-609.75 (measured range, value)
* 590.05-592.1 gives -0.128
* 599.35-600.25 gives -0.045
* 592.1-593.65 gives -0.095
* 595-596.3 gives -0.079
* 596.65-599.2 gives -0.158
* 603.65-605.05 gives -0.044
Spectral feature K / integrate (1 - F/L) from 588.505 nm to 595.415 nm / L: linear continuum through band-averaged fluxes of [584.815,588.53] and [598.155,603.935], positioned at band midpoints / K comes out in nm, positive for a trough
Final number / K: 0.45 nm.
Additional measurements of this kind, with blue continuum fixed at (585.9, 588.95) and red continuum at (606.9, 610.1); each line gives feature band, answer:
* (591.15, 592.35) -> -0.05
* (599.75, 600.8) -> -0.01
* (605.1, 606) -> -0.03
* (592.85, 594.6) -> -0.06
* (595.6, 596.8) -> -0.08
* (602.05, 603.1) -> -0.02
